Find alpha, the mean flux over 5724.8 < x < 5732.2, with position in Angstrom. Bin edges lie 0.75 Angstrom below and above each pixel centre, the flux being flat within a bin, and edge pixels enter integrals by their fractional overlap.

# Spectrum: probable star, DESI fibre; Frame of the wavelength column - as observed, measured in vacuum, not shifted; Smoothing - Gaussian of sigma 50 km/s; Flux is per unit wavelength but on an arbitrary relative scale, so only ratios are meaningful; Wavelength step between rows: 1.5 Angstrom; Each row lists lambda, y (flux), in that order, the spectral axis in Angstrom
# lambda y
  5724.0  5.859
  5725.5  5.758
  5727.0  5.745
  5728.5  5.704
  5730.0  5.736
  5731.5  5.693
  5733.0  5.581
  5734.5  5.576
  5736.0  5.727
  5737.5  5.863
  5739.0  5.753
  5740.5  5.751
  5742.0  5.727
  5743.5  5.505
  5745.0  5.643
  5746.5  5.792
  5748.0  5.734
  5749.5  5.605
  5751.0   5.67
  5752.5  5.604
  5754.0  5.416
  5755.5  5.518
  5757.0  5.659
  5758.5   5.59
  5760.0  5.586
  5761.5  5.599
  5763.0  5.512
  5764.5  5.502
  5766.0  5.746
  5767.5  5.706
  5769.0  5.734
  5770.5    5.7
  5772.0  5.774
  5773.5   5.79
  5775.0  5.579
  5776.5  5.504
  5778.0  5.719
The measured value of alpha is 5.73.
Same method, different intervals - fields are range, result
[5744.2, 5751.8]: 5.69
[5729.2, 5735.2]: 5.65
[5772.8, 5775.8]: 5.68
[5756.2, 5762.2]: 5.61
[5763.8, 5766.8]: 5.63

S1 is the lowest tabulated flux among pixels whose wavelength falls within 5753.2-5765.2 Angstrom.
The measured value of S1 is 5.416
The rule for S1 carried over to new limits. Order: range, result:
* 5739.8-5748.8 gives 5.505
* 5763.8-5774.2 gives 5.502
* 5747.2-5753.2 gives 5.604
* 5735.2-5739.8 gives 5.727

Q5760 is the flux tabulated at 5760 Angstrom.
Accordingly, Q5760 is 5.586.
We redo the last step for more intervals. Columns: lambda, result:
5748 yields 5.734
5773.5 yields 5.79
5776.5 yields 5.504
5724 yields 5.859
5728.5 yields 5.704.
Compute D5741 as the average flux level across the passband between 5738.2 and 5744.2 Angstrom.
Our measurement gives 5.69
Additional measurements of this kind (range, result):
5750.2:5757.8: 5.57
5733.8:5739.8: 5.73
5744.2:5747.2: 5.71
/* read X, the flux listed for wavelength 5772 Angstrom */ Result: 5.774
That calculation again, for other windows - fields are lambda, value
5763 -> 5.512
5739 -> 5.753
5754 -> 5.416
